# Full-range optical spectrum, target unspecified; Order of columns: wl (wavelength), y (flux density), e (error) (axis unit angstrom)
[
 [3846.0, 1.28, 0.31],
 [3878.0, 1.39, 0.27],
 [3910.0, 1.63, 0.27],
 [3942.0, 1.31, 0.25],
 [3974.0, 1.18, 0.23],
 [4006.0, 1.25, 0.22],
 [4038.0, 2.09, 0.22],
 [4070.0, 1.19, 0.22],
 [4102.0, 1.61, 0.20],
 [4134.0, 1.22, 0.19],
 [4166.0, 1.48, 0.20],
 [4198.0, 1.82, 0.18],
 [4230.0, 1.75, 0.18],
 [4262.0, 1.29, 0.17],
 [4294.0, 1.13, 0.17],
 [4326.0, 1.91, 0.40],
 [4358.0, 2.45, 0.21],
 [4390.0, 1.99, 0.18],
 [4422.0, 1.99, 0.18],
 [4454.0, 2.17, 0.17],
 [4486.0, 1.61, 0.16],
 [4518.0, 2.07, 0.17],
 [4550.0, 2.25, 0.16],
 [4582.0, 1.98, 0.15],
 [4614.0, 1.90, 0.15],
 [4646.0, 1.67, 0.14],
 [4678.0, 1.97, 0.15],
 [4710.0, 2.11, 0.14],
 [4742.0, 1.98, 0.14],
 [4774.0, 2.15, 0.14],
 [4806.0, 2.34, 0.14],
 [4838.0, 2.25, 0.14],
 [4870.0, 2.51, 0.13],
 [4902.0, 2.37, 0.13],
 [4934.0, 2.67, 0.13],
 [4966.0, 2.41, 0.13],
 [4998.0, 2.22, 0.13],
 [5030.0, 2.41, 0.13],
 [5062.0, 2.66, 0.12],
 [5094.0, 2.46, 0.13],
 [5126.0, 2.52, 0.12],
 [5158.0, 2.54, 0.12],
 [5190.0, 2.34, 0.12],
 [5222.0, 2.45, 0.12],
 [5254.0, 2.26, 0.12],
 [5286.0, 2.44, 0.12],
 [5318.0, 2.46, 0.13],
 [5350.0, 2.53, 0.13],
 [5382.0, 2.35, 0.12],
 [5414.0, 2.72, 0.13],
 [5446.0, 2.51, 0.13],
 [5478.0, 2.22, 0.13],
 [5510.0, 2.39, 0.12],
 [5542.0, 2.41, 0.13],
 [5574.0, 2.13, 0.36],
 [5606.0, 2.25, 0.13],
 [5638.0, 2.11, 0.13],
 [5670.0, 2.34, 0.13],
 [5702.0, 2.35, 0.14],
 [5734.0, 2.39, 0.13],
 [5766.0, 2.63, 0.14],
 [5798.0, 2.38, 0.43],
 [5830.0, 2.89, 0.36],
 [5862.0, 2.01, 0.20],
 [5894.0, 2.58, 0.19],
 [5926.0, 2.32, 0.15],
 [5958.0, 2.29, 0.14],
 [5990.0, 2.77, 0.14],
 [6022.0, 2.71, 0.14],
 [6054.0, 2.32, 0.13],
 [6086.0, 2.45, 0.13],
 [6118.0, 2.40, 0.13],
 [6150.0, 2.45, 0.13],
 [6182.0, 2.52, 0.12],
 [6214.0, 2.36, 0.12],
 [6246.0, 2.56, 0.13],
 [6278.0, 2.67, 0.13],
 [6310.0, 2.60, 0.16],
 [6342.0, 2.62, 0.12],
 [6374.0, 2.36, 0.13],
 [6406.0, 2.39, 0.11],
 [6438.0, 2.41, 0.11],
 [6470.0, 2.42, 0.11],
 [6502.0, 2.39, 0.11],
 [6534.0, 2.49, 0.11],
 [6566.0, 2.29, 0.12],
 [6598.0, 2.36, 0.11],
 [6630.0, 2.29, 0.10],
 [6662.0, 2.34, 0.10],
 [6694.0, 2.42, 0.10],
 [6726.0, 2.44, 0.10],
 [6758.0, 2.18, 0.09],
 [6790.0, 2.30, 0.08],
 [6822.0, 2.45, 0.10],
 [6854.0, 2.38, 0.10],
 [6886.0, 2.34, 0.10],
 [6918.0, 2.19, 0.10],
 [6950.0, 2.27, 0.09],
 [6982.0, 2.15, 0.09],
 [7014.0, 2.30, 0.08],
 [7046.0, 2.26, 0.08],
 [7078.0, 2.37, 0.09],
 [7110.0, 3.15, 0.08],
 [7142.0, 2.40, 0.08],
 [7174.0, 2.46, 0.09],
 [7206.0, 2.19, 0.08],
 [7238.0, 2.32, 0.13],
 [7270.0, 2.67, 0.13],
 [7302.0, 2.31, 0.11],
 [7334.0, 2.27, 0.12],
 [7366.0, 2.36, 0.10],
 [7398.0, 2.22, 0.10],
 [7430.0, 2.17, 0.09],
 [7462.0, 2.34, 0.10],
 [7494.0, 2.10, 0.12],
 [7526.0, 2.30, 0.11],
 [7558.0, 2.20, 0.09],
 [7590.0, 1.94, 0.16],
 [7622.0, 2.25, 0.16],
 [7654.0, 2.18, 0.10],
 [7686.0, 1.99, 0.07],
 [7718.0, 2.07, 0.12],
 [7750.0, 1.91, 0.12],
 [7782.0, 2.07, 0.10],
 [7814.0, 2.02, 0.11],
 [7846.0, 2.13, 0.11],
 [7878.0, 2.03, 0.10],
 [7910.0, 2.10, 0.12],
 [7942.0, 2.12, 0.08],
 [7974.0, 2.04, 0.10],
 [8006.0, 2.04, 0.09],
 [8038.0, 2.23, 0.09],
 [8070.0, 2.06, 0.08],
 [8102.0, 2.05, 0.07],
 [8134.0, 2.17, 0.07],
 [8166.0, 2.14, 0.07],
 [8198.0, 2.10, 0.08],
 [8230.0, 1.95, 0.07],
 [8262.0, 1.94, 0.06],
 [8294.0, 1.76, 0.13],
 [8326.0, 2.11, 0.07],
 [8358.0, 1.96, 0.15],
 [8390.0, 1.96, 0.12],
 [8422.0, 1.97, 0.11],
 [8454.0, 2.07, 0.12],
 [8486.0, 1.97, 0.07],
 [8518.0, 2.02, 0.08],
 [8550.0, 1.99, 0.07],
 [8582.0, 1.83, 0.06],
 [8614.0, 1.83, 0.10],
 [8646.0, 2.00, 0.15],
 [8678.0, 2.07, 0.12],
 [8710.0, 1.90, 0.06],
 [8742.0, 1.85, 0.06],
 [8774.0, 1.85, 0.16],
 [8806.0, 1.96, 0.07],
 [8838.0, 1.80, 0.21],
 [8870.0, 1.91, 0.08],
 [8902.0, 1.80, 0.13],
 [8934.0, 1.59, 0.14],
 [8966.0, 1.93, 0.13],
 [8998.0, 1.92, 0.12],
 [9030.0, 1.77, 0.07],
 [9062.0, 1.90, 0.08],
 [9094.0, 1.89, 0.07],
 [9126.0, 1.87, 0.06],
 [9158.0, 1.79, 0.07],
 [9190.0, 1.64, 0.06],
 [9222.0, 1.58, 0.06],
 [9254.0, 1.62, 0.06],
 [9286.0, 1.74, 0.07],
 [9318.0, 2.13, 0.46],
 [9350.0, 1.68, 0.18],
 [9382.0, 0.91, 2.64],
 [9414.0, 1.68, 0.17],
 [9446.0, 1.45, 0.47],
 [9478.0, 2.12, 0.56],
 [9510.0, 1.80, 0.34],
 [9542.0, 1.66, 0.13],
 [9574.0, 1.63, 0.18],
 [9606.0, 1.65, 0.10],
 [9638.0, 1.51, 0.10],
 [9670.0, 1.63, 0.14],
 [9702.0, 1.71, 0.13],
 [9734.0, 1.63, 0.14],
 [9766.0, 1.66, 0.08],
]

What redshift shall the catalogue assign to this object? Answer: 0.081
